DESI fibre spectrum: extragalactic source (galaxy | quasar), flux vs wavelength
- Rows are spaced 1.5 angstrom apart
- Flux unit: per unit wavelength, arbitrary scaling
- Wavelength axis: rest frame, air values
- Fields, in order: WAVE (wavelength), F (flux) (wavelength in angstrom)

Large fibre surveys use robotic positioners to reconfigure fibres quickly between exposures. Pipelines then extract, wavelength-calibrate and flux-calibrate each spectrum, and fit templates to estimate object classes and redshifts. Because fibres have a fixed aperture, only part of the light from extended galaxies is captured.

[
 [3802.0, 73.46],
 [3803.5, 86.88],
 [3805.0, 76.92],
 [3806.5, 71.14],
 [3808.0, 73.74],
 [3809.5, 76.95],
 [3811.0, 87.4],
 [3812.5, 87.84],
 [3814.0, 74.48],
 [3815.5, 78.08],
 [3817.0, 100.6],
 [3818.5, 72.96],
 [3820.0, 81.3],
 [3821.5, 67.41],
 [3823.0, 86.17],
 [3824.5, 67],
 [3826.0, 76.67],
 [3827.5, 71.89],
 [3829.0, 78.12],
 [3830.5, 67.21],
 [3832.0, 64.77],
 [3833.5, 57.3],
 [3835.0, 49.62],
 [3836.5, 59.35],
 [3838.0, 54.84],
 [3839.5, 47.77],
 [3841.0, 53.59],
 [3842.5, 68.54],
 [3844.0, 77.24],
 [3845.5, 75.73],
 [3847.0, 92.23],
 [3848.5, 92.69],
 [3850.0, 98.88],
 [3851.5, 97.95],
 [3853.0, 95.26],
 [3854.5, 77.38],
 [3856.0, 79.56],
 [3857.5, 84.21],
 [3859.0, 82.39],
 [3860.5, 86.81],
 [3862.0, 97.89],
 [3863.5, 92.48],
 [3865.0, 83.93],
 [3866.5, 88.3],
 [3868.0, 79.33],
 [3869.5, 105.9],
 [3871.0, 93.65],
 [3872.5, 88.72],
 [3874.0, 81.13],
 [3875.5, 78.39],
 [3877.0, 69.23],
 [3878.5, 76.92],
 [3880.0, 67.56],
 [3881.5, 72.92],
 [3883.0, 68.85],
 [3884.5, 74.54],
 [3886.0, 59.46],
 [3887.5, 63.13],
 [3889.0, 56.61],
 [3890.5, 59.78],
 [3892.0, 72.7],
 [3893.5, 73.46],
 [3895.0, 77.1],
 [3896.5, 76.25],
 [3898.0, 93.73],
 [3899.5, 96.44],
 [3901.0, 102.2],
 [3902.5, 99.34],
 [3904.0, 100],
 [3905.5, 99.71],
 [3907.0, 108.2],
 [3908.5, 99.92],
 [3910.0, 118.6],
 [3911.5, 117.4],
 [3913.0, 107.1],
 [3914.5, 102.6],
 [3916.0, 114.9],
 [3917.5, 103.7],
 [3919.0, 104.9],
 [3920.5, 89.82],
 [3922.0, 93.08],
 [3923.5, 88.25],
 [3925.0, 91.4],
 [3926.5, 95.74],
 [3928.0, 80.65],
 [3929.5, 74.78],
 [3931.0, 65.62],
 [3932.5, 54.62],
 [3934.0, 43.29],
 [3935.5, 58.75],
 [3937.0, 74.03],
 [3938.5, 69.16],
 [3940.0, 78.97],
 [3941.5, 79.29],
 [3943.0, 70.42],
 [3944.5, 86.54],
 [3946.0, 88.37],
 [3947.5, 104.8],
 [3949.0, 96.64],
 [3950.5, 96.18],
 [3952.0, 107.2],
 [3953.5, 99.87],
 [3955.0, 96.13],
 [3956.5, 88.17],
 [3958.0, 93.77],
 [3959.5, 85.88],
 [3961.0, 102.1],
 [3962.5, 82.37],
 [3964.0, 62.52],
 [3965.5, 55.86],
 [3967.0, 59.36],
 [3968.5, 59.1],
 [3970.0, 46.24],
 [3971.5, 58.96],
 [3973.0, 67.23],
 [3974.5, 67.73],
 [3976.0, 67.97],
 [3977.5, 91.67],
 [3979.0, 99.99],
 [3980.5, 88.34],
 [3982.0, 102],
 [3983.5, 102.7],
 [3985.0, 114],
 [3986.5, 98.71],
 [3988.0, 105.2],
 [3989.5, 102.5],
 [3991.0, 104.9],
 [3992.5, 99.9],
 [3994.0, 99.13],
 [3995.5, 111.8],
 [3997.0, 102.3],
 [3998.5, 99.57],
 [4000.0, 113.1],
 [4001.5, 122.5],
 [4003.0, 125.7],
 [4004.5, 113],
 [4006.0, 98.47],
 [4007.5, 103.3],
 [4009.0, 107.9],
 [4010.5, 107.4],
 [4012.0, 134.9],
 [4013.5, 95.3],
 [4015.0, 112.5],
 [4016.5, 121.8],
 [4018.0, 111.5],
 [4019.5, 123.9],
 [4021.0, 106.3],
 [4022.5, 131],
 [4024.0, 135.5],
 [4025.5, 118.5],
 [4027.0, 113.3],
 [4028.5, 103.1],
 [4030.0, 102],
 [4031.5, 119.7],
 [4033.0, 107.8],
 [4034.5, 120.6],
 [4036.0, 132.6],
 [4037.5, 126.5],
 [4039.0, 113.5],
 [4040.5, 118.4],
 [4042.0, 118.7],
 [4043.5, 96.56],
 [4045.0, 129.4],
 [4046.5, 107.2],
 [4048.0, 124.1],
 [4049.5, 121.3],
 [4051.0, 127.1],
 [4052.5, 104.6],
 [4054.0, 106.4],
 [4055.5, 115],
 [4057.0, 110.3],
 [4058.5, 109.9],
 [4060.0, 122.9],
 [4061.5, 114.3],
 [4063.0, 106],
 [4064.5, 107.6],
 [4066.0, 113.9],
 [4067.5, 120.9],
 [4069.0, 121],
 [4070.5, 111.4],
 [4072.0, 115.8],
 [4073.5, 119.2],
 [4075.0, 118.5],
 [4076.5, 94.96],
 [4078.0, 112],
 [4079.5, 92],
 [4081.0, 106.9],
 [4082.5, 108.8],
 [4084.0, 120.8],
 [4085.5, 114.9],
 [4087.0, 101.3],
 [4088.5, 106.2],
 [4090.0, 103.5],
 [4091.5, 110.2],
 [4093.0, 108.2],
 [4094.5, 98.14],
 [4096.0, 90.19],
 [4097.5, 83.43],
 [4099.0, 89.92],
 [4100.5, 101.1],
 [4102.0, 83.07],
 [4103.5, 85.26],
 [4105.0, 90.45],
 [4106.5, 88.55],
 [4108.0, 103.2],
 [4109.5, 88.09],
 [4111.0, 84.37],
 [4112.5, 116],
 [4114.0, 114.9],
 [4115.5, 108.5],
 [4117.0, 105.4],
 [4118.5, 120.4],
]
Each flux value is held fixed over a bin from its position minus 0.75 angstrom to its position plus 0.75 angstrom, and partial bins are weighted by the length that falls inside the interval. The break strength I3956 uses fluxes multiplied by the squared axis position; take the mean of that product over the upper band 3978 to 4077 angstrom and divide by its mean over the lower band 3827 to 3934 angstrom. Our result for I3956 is 1.46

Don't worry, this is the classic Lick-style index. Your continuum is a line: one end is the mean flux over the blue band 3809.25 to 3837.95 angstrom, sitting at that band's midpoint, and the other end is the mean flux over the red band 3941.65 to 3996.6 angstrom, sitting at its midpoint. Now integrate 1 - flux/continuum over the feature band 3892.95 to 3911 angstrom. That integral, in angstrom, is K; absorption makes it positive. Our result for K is -3.3 angstrom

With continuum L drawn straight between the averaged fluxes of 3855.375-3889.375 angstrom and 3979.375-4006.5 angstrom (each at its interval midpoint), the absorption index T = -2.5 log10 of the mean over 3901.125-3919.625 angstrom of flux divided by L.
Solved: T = -0.20 mag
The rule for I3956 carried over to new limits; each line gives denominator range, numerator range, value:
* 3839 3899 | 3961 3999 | 1.15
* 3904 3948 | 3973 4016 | 1.20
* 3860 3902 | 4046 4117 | 1.47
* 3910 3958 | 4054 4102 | 1.31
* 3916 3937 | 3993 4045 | 1.47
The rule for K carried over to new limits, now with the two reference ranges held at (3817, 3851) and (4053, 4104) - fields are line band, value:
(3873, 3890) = 1.8 angstrom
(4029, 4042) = -2.2 angstrom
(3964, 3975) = 3.9 angstrom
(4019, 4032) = -2.3 angstrom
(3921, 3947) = 2.9 angstrom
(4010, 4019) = -1.6 angstrom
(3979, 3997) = -1.7 angstrom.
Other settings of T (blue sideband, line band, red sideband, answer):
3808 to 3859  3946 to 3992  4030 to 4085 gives 0.14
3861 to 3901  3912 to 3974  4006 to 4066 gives 0.13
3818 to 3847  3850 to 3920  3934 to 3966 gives -0.17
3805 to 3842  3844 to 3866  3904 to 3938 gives -0.14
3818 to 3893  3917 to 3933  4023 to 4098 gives 0.03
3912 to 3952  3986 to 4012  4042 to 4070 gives -0.07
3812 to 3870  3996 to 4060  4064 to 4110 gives -0.18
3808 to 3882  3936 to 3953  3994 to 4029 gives 0.15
